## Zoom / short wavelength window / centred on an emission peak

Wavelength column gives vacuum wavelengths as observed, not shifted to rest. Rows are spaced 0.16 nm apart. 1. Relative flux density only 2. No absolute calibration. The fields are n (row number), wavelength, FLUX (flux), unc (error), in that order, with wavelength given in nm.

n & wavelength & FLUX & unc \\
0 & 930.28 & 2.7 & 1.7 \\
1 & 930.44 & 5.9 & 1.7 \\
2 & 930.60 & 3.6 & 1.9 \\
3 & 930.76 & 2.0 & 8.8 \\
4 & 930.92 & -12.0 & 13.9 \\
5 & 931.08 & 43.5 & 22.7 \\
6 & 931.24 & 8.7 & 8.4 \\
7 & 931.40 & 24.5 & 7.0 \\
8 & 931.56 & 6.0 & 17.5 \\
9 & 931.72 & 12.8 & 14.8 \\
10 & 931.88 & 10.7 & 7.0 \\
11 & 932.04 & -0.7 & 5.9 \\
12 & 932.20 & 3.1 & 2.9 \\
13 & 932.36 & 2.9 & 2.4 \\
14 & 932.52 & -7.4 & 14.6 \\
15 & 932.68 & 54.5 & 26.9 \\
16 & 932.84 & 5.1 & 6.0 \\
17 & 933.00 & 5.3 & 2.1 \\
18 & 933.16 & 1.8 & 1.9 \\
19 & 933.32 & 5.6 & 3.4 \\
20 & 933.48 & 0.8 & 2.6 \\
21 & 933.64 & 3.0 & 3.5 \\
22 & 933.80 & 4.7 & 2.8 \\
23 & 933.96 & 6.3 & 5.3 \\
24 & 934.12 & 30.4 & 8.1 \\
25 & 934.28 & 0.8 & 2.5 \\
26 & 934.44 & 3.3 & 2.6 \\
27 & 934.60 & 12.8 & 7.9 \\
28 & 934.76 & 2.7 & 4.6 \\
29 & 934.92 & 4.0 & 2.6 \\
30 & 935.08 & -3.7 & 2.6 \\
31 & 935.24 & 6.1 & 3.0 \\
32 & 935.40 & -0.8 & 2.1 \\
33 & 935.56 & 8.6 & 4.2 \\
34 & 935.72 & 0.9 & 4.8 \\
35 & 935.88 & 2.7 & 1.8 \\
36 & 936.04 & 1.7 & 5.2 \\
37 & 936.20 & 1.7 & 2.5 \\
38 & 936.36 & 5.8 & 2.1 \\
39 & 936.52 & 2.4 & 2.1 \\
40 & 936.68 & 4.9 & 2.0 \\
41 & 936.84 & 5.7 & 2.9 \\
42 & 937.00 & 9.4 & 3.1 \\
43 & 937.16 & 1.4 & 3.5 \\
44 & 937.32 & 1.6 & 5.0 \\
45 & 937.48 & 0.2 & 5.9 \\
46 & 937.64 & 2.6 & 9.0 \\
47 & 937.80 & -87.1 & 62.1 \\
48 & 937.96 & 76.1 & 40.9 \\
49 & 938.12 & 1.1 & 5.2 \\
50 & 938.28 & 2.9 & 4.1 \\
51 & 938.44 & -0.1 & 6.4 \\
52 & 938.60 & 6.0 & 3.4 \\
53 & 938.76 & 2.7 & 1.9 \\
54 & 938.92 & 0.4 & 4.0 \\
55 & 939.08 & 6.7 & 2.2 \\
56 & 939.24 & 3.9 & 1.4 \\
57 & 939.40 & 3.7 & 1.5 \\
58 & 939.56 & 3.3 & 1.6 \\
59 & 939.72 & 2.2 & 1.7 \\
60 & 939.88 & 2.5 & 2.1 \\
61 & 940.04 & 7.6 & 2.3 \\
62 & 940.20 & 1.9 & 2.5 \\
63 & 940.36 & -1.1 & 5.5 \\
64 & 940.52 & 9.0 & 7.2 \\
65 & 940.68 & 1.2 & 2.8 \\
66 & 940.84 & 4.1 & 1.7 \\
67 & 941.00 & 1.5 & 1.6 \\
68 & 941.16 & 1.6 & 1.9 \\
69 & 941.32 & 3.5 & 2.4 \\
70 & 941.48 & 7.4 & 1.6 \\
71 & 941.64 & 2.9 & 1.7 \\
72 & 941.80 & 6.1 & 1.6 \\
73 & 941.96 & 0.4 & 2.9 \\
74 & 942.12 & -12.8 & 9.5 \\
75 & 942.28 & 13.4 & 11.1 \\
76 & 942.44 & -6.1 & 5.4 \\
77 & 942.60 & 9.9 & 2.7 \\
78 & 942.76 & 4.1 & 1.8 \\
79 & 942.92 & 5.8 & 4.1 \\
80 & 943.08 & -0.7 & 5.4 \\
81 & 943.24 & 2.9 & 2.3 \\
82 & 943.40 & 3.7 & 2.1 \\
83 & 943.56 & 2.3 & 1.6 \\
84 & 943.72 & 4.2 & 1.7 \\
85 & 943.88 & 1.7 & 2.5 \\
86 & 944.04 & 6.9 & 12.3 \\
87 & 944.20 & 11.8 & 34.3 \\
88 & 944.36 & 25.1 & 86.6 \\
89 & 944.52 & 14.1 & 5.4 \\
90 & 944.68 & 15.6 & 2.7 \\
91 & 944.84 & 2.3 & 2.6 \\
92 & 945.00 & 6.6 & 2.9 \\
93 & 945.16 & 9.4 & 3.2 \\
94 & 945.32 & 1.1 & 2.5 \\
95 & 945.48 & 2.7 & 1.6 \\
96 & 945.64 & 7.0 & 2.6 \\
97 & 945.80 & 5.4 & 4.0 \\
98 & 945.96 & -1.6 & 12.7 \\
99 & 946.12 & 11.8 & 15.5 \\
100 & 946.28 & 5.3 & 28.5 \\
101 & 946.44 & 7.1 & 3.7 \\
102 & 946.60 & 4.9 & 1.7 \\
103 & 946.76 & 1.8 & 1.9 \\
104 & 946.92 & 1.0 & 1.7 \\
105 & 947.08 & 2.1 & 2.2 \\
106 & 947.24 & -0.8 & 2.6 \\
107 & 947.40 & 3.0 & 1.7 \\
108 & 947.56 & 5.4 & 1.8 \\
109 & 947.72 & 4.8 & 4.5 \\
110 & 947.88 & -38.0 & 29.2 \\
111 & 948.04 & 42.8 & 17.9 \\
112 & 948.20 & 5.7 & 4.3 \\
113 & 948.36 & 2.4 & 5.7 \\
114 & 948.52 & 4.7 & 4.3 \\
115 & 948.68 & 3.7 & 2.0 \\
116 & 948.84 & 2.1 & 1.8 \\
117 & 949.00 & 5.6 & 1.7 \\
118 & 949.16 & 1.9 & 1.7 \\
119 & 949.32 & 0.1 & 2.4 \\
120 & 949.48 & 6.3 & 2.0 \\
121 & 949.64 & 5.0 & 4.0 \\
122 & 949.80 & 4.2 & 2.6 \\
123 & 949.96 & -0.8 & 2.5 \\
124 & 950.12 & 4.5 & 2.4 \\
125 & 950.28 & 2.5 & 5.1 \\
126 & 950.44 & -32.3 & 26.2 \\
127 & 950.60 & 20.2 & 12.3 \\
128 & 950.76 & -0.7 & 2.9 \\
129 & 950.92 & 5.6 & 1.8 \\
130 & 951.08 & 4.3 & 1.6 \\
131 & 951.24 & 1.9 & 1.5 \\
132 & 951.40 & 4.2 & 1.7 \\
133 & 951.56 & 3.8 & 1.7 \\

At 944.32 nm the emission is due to H-gamma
